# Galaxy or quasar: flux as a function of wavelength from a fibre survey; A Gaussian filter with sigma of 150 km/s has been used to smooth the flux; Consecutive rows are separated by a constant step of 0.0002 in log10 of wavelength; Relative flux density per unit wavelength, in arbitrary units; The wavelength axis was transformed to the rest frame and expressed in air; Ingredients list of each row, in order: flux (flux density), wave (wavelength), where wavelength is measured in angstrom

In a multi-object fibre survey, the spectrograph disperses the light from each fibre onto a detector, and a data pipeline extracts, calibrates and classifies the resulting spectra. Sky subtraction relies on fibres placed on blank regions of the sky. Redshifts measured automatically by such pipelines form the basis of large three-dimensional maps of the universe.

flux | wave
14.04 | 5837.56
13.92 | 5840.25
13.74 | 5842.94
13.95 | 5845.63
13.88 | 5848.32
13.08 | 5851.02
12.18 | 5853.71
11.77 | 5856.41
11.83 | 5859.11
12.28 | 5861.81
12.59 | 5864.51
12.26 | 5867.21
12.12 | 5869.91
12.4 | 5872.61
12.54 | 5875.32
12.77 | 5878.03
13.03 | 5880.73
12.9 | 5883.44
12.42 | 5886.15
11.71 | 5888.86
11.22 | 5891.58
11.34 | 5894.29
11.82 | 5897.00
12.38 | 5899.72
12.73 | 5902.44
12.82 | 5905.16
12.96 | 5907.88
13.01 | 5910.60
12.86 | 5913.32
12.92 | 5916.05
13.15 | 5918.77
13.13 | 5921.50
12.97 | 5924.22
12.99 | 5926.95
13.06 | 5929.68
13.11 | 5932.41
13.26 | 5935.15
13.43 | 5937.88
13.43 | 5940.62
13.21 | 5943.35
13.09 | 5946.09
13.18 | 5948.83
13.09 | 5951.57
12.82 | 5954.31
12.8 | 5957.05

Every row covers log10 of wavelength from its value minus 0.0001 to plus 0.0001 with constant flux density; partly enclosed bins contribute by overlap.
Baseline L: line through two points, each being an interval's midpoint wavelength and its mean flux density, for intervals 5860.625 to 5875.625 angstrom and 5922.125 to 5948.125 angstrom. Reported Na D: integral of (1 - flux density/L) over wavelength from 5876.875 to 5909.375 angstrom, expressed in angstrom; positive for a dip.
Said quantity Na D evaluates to 0.82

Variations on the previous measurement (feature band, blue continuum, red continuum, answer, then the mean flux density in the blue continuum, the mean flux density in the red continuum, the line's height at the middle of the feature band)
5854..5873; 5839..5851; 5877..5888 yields 1.57 angstrom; 13.8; 12.7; 13.3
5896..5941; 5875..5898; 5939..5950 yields -0.63 angstrom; 12.2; 13.2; 12.8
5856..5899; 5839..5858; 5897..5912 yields 2.44 angstrom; 13.2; 12.7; 12.9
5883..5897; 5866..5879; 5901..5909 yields 0.87 angstrom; 12.4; 12.8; 12.6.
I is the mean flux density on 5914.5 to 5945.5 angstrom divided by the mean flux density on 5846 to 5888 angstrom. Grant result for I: 1.05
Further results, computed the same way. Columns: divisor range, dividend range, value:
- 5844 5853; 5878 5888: 0.94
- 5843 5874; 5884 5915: 0.98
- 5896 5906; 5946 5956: 1.05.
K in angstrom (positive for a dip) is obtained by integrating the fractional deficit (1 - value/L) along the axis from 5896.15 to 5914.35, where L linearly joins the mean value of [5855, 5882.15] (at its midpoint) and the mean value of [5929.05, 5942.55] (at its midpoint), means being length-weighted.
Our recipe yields 0.3 angstrom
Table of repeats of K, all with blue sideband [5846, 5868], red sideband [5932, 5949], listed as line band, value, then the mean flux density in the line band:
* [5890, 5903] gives 1.0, 11.8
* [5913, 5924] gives 0.0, 13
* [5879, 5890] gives 0.2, 12.5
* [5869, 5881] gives 0.1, 12.6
